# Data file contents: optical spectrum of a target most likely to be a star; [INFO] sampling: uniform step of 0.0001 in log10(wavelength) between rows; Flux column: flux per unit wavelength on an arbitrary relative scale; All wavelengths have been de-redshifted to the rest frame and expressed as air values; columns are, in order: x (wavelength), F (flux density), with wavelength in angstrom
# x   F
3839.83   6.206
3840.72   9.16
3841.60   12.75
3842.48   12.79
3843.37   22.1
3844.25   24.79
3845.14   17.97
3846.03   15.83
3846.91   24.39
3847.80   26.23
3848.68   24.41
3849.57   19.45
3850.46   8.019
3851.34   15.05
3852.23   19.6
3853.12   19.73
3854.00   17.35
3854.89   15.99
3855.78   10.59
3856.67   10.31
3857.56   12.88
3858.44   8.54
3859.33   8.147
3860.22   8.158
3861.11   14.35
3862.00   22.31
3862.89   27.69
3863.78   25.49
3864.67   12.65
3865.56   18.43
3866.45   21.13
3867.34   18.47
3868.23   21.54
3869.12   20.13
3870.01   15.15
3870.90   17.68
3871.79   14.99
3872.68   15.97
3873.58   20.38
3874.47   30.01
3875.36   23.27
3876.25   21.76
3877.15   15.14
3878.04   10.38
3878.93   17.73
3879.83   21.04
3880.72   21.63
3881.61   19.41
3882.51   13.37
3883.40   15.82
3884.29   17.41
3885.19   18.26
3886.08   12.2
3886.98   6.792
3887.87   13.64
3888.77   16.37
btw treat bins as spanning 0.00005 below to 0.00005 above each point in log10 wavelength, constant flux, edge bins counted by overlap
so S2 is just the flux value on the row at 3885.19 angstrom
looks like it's 18.26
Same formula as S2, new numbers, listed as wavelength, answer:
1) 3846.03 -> 15.83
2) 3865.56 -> 18.43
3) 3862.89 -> 27.69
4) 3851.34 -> 15.05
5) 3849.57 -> 19.45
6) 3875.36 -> 23.27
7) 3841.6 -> 12.75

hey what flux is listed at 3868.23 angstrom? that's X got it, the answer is 21.54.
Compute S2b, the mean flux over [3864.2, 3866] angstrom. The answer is 15.7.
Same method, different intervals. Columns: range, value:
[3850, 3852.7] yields 14.3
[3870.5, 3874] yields 17.2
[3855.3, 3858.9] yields 10.6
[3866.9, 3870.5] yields 18.8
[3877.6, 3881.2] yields 17.7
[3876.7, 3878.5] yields 12.8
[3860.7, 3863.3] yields 21.4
